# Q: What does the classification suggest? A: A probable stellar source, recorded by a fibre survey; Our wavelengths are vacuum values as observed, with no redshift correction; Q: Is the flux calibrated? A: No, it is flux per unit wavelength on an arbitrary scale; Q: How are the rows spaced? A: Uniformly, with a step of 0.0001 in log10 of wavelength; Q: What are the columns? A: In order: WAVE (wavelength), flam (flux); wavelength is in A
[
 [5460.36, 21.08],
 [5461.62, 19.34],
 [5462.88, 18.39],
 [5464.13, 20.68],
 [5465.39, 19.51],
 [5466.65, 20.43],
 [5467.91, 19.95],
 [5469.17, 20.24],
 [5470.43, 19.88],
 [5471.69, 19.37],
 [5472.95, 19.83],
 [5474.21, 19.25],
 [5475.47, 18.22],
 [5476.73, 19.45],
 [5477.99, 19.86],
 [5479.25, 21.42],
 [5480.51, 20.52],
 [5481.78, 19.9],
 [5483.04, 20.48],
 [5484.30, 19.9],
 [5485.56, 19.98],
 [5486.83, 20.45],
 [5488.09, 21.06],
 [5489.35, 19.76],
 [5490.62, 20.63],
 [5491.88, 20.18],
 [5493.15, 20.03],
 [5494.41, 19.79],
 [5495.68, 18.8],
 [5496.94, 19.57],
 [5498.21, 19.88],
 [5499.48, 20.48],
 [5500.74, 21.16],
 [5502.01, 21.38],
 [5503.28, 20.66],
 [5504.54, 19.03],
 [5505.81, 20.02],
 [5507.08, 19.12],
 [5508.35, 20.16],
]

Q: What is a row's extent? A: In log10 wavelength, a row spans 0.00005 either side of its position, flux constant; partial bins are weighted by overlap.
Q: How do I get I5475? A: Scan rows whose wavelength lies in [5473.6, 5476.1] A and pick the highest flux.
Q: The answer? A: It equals 19.25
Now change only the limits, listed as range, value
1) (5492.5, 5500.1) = 20.48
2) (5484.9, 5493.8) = 21.06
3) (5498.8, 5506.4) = 21.38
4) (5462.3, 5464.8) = 20.68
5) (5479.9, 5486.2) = 20.52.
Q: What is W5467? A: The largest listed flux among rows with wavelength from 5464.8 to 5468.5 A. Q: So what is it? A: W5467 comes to 20.43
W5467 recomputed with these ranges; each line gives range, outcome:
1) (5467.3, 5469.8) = 20.24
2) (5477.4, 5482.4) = 21.42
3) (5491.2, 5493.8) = 20.18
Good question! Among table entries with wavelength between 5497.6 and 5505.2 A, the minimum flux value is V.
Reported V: 19.03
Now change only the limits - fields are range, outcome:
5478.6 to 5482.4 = 19.9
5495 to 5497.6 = 18.8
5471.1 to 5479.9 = 18.22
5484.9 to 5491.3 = 19.76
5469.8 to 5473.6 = 19.37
